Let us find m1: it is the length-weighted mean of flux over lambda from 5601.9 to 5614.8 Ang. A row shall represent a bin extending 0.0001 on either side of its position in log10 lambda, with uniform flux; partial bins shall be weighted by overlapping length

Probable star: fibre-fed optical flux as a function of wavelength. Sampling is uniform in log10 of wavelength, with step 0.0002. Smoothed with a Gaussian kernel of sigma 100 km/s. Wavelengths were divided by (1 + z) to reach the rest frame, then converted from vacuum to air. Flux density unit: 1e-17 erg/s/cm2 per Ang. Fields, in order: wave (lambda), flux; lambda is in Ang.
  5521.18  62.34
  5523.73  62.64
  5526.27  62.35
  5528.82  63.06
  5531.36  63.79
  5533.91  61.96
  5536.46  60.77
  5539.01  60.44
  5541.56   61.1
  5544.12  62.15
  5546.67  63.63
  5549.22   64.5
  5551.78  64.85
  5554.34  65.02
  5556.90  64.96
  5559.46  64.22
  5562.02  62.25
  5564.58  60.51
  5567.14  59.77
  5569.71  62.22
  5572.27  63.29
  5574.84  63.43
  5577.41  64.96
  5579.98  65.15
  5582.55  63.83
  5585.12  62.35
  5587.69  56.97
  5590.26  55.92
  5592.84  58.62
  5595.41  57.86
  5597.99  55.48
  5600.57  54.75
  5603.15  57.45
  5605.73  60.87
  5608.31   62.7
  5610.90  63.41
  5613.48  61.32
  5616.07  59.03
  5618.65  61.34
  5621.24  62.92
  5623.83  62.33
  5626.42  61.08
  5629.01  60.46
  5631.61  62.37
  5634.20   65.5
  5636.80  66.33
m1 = 61.1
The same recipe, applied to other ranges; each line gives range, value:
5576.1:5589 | 62.7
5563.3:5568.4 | 60.2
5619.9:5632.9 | 61.8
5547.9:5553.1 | 64.6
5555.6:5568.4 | 62.4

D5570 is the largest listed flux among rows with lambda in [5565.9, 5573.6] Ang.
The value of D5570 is 63.29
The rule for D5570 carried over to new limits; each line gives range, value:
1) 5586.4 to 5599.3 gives 58.62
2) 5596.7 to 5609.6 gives 62.7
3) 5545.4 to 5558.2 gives 65.02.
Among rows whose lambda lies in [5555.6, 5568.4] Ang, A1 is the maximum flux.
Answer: 64.96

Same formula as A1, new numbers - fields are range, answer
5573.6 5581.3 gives 65.15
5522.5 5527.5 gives 62.64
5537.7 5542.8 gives 61.1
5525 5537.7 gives 63.79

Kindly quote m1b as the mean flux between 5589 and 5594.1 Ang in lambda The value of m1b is 57.2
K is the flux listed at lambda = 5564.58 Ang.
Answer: 60.51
